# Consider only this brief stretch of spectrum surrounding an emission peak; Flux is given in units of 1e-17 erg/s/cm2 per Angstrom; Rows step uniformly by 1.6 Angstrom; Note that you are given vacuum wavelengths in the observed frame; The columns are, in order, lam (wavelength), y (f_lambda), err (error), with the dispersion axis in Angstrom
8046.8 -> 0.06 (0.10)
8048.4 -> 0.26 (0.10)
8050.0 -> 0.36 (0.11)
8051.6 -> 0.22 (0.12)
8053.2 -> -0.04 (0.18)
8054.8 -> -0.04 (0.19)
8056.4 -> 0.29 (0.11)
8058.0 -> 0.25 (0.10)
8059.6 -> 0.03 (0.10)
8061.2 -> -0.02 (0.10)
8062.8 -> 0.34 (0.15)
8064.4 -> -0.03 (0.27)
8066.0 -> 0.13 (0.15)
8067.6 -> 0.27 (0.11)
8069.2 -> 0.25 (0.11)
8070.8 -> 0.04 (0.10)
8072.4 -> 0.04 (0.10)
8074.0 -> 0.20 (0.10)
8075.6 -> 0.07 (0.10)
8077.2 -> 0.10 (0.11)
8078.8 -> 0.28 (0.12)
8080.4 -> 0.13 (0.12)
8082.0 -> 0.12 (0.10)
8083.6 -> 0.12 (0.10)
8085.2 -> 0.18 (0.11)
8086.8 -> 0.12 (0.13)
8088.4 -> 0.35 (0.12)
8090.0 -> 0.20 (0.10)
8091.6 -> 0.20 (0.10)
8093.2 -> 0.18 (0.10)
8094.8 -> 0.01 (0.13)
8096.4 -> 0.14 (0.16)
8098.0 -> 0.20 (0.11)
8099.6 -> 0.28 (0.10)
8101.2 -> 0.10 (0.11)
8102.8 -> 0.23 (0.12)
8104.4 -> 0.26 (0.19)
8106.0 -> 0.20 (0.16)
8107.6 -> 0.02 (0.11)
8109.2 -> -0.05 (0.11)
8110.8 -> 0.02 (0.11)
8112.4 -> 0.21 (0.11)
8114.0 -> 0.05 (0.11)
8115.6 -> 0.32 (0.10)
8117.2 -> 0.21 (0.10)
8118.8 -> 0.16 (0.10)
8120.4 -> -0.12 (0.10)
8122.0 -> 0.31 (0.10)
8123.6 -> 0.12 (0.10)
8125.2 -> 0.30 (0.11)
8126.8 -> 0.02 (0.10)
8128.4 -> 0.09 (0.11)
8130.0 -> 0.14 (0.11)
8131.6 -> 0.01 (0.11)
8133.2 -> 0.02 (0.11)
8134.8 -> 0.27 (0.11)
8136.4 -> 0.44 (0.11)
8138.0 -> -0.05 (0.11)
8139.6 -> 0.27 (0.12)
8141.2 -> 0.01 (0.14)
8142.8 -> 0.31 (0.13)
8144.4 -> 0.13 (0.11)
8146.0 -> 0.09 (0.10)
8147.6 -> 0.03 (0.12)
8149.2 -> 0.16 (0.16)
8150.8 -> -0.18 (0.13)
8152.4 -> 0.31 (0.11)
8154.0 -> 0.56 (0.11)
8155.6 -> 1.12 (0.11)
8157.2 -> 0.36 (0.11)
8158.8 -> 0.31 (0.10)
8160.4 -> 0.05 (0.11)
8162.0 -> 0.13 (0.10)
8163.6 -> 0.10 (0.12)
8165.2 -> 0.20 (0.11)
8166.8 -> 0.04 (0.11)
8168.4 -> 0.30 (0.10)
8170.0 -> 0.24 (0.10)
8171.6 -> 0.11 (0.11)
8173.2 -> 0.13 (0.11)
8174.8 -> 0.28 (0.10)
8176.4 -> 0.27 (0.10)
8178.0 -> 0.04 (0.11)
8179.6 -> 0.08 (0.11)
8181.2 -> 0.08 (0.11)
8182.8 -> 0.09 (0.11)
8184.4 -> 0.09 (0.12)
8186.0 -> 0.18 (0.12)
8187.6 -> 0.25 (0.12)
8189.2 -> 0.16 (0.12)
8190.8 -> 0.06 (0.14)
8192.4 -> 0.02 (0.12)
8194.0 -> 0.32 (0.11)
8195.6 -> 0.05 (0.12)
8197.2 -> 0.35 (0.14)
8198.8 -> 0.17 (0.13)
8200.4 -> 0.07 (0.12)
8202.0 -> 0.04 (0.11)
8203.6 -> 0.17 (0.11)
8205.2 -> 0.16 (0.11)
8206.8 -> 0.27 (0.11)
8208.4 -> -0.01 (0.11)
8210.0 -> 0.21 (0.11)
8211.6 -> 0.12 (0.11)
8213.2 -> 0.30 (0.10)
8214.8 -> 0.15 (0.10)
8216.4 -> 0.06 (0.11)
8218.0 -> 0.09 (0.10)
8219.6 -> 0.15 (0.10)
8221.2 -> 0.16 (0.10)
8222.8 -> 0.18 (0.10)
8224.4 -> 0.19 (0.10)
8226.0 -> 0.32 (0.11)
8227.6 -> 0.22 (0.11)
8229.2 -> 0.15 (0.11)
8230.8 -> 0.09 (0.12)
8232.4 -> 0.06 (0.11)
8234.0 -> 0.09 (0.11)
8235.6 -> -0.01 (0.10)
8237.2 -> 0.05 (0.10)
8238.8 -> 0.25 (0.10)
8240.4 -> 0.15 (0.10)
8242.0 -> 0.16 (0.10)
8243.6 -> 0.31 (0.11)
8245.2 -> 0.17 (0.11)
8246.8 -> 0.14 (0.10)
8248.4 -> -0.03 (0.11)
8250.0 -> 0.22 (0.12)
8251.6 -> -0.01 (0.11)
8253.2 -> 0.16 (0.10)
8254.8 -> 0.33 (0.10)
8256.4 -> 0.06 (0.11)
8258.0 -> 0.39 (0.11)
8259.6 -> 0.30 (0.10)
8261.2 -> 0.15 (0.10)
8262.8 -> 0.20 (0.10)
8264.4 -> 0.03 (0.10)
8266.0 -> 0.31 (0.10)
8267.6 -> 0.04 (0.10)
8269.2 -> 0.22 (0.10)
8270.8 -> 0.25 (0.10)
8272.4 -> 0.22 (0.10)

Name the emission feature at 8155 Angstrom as Hgamma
